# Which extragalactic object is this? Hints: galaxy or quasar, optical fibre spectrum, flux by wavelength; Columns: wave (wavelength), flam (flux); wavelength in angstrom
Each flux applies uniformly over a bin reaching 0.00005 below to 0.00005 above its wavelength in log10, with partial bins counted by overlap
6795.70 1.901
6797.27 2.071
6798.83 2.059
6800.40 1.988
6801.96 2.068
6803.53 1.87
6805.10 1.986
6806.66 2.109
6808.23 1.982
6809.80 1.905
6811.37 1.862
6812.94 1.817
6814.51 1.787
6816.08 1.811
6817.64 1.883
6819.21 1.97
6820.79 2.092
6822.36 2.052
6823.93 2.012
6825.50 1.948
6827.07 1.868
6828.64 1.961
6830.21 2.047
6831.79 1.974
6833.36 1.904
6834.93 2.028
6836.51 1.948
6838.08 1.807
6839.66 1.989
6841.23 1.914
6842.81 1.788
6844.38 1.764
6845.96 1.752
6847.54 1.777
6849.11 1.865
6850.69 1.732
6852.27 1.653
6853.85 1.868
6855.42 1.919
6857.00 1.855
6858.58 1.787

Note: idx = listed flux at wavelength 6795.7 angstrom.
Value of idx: 1.901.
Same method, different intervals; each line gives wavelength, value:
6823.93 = 2.012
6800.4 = 1.988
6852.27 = 1.653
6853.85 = 1.868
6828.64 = 1.961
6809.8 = 1.905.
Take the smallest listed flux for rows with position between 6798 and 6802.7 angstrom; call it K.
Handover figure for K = 1.988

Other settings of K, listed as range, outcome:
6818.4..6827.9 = 1.868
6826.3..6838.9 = 1.807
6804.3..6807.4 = 1.986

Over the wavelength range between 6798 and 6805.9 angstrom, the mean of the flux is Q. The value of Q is 2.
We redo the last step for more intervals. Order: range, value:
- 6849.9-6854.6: 1.75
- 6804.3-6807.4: 2.05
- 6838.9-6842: 1.95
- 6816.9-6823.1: 2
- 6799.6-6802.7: 2.03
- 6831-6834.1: 1.94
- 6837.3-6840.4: 1.89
